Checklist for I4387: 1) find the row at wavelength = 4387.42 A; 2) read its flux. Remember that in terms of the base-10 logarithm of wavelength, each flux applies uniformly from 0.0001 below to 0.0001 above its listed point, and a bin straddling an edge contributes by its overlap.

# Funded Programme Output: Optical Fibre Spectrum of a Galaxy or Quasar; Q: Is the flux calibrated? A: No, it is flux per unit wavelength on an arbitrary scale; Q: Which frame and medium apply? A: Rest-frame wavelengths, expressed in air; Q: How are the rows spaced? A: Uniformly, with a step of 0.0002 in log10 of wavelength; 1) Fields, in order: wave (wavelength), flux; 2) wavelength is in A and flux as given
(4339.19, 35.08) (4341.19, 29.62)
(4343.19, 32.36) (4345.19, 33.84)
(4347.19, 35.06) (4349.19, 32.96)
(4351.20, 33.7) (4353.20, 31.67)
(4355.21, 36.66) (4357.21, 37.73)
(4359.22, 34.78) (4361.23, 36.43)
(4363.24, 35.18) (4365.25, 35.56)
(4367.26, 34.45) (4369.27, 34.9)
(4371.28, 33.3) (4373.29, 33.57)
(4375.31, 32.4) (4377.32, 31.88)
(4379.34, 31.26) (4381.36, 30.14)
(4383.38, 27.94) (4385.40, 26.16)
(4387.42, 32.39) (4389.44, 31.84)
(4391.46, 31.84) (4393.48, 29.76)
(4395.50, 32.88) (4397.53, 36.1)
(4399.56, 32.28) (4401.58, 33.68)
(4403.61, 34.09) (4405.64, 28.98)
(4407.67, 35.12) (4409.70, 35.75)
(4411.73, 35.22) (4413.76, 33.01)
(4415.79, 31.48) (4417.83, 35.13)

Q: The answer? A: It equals 32.39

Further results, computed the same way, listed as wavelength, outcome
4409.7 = 35.75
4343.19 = 32.36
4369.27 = 34.9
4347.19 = 35.06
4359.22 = 34.78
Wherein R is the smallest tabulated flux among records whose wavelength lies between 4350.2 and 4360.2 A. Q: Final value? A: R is 31.67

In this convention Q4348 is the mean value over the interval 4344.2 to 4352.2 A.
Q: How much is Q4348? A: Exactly 33.9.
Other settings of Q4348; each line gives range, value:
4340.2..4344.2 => 31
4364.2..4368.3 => 35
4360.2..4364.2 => 35.8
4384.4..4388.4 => 29.3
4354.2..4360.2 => 36.4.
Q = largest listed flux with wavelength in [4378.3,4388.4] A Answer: 32.39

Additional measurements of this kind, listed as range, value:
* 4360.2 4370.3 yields 36.43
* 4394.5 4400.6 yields 36.1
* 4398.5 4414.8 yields 35.75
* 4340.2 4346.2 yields 33.84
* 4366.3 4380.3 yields 34.9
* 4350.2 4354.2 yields 33.7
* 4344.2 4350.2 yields 35.06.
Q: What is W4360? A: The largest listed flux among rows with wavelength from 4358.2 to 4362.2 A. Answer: 36.43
